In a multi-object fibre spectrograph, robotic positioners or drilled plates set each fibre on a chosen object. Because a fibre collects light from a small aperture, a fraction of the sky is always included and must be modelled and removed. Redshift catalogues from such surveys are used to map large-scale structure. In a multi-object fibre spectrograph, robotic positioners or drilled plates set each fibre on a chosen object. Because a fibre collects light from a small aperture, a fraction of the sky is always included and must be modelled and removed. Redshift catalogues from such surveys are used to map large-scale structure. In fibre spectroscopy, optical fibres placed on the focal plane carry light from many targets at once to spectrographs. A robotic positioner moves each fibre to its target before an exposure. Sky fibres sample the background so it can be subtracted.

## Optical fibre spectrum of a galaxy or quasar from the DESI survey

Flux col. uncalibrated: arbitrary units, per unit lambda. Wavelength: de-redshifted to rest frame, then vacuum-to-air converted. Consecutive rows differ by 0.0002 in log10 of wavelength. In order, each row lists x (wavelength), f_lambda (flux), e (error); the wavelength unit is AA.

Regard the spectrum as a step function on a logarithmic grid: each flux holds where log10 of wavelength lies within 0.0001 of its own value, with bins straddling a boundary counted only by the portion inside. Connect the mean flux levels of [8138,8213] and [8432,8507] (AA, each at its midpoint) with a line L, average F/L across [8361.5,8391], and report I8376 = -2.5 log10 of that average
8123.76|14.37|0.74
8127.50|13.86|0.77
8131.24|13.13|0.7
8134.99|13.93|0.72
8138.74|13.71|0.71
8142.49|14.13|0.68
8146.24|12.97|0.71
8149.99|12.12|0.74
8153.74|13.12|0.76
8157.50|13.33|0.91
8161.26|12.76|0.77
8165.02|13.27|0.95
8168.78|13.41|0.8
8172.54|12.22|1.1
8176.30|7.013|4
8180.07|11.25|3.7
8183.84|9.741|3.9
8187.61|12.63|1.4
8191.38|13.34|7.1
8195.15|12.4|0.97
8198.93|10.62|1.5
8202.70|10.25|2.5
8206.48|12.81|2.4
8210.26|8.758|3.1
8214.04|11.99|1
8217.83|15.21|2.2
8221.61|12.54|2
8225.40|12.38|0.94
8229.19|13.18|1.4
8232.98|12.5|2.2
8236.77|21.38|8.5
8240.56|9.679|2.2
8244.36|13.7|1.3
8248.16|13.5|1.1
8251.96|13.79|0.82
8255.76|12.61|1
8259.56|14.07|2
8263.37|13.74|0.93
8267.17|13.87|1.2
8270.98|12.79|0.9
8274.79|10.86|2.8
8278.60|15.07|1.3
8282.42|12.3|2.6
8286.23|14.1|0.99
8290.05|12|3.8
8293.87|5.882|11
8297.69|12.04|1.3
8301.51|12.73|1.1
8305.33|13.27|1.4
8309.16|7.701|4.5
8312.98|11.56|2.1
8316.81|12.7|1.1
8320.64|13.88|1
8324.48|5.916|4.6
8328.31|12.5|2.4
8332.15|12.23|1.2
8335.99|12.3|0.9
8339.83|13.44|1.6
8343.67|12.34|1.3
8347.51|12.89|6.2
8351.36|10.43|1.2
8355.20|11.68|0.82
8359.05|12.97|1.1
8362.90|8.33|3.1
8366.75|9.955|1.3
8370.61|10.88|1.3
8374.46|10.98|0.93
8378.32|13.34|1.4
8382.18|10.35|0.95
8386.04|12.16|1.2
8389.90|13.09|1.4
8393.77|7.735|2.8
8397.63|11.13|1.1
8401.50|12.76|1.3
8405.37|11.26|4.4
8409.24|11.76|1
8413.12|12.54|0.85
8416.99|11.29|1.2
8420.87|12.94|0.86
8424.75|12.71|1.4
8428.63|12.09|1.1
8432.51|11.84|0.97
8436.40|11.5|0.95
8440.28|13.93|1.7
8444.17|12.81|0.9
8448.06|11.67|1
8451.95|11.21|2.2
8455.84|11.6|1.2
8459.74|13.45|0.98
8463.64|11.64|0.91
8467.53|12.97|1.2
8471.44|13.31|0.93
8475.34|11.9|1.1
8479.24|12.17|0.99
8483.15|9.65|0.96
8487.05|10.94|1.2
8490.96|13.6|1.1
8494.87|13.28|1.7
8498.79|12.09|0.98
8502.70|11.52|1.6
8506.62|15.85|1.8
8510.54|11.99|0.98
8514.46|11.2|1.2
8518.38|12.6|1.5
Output 0.098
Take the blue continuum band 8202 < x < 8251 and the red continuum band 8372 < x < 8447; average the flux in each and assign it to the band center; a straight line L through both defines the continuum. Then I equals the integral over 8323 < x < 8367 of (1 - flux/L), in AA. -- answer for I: 3.3 AA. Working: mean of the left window 13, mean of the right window 11.9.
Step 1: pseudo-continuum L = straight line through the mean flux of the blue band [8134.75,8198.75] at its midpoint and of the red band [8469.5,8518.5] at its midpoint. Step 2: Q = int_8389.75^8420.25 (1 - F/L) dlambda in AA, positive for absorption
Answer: 2.23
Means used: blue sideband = 12.3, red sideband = 12.3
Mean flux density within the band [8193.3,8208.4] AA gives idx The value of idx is 11.5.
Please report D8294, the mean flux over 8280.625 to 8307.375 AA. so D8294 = 11.7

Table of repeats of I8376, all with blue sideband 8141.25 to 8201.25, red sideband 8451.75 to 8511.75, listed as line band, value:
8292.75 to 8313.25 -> 0.151 mag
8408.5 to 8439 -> 0.016 mag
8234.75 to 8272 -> -0.146 mag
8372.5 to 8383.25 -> 0.057 mag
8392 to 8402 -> 0.195 mag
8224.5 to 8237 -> -0.168 mag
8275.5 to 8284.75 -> -0.097 mag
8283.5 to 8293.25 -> 0.015 mag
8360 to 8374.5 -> 0.210 mag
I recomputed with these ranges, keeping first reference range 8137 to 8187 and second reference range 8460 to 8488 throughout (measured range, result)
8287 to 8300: 1.8 AA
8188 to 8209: 0.6 AA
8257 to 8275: -1.7 AA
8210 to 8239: -3.7 AA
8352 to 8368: 1.7 AA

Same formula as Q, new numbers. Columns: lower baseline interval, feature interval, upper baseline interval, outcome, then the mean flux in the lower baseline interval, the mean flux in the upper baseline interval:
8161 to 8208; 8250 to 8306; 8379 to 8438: -4.47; 11.6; 11.7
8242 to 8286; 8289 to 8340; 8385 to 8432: 6.17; 13.3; 11.8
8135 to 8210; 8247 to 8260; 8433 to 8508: -1.32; 12.1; 12.3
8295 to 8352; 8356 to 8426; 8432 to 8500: 2.84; 11.7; 12.2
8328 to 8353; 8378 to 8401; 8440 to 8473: 2.07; 12.3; 12.4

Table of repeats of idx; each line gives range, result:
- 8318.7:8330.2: 10.8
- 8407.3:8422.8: 12.1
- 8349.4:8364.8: 10.9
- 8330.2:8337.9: 12.3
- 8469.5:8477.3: 12.6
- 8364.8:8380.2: 11.3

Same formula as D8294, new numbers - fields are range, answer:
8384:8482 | 12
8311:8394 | 11.5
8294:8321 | 11.5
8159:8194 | 11.8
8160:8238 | 12.3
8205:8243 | 13.1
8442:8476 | 12.3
